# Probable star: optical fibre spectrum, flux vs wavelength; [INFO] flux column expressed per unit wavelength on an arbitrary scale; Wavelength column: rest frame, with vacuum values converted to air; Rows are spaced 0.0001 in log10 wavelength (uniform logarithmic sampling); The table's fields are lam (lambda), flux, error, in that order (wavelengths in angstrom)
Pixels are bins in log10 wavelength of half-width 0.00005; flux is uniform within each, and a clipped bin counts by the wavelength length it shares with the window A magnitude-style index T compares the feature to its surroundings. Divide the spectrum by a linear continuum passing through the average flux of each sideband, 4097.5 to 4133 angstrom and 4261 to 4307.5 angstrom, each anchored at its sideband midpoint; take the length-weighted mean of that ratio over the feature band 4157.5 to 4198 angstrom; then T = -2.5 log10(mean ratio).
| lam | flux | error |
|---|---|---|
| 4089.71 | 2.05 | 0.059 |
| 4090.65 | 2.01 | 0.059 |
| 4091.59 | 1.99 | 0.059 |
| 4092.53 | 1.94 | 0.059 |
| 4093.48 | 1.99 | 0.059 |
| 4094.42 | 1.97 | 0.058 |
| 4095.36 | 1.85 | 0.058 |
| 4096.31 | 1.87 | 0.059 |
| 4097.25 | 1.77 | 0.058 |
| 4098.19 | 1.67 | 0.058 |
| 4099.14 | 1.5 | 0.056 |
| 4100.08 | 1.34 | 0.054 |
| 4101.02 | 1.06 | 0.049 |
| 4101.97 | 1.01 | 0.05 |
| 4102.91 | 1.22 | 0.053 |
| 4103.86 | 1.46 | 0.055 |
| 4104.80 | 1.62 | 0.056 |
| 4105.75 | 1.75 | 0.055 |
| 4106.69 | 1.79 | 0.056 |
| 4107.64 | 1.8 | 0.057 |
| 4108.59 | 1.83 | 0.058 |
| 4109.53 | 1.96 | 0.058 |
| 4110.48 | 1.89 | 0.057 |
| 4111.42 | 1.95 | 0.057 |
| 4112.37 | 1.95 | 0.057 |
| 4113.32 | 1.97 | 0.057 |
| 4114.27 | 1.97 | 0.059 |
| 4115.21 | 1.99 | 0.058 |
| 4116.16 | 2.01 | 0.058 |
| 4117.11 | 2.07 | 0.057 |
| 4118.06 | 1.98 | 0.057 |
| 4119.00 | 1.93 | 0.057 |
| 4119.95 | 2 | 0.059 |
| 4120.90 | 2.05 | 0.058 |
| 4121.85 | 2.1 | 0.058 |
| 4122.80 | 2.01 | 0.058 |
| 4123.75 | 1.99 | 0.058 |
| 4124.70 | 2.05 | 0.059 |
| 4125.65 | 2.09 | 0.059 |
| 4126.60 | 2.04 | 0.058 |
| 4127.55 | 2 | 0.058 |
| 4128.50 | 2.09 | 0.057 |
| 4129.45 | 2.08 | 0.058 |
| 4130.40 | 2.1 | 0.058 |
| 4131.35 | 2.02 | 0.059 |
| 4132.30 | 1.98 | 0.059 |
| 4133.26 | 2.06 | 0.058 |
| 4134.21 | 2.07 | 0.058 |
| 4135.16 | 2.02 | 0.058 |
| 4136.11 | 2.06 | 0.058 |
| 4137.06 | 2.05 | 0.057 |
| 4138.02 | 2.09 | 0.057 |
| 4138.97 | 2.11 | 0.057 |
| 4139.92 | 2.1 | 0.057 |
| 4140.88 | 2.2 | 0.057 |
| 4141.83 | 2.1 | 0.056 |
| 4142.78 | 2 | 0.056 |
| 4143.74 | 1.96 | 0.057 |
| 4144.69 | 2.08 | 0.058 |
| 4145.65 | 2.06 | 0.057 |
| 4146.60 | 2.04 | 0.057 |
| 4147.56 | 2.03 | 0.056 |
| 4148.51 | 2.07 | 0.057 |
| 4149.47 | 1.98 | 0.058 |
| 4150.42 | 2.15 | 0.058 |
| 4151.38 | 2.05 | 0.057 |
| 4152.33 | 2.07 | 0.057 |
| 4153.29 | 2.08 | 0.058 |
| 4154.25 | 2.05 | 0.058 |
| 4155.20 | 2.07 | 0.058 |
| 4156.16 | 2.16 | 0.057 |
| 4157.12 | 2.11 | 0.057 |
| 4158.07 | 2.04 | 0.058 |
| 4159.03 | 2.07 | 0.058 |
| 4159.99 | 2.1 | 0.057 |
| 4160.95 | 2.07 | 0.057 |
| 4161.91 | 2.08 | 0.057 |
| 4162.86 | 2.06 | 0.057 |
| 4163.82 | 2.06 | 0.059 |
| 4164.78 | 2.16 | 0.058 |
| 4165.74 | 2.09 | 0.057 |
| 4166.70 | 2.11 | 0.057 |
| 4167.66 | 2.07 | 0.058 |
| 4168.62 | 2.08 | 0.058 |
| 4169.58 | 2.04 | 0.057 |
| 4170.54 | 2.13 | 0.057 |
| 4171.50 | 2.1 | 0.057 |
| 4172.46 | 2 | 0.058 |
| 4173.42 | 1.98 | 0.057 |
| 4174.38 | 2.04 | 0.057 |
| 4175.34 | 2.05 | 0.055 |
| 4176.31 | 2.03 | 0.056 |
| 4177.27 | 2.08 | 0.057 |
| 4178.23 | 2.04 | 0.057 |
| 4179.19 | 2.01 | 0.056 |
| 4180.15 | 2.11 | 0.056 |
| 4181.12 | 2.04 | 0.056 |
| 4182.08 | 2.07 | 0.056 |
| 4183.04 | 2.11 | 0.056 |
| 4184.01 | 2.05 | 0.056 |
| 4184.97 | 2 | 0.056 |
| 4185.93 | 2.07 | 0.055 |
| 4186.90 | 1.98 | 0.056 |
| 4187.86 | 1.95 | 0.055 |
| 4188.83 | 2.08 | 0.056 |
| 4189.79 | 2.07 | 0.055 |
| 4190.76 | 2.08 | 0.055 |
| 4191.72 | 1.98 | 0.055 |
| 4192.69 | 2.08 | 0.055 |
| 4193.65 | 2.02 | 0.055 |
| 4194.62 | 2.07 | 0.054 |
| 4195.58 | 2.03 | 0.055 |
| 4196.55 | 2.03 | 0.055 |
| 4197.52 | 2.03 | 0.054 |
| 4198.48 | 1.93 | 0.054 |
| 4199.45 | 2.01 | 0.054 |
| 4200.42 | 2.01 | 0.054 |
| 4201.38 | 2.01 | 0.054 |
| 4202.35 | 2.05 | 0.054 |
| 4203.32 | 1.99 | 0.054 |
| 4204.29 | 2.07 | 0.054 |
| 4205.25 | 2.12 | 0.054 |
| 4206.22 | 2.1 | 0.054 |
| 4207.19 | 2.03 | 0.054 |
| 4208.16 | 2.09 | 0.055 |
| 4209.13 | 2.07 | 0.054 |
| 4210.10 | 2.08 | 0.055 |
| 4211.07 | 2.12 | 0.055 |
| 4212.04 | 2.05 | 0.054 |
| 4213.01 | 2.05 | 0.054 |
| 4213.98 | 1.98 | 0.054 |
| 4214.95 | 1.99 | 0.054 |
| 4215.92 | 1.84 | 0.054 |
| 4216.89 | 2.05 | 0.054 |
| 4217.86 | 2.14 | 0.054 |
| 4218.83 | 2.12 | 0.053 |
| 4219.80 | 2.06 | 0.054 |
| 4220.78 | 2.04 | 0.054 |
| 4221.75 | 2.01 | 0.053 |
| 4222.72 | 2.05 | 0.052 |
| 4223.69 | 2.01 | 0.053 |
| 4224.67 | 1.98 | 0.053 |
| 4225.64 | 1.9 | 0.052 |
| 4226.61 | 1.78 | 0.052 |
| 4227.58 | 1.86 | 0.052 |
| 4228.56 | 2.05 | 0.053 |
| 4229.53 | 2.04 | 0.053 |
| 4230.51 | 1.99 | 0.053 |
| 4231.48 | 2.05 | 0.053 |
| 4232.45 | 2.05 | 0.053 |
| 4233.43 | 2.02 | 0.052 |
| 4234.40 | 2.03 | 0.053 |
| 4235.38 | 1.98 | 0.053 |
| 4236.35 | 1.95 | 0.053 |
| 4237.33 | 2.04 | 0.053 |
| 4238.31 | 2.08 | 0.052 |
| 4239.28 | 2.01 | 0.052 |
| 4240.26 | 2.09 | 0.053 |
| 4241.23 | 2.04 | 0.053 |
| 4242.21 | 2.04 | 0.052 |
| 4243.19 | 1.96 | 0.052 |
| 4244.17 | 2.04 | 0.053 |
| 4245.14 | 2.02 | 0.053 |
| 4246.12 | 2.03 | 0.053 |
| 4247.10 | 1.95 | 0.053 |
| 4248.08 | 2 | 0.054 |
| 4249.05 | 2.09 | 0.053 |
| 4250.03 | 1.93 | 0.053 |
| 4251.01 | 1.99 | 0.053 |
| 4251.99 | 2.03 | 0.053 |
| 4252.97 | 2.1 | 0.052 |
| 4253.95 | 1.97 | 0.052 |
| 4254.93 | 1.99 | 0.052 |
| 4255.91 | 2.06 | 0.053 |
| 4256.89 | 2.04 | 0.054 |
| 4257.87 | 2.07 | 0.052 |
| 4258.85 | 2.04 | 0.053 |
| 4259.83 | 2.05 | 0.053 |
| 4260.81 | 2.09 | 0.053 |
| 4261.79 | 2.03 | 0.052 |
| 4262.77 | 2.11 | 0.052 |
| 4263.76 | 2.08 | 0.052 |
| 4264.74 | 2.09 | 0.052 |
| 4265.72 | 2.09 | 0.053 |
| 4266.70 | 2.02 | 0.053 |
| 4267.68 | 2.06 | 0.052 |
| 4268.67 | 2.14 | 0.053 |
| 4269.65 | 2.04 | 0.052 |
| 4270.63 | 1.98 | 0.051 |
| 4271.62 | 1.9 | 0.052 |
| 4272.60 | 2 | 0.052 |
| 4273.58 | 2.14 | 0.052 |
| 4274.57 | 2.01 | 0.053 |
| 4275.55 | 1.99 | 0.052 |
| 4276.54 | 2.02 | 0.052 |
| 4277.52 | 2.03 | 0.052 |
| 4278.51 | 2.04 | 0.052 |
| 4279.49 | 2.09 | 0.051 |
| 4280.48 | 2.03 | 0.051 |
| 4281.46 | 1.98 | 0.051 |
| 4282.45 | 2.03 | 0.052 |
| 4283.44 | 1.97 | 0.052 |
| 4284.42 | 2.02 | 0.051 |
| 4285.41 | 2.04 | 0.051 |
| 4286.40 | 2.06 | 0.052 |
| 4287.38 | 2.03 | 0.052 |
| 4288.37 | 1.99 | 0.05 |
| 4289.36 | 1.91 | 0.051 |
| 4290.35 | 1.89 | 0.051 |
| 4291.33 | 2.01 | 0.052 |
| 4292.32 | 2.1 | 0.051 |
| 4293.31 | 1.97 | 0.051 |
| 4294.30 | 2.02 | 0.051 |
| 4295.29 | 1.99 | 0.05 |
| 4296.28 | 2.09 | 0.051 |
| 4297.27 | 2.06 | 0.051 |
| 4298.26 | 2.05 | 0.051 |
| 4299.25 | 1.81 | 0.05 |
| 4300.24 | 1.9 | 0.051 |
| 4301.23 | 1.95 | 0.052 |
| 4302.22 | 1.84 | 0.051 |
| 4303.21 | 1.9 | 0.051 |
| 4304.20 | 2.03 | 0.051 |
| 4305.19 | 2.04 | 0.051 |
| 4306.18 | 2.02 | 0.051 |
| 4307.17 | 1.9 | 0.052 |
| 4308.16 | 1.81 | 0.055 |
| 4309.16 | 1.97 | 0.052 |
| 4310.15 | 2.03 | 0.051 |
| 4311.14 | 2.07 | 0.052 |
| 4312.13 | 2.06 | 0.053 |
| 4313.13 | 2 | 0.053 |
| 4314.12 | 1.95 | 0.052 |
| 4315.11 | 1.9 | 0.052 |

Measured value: -0.08 mag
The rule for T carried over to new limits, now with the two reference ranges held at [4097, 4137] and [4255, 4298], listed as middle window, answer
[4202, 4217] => -0.04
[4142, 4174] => -0.09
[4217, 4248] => -0.01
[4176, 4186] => -0.07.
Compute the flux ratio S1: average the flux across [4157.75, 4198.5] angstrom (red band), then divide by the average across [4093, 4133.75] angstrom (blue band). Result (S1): 1.1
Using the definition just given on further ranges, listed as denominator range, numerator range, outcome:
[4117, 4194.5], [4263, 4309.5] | 0.97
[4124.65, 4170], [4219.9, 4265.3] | 0.98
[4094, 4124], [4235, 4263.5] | 1.13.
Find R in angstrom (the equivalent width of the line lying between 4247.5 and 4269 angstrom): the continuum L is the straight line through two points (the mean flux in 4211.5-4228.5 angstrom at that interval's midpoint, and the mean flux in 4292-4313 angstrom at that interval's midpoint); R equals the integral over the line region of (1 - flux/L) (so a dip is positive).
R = -0.63 angstrom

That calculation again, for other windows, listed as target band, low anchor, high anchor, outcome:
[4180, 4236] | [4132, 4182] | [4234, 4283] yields 0.58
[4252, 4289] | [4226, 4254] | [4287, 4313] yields -0.84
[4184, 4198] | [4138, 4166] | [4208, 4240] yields 0.07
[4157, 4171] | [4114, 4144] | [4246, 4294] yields -0.30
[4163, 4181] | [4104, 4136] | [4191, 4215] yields -0.44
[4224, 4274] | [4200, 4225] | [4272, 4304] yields 0.00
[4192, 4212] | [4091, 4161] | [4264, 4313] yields -0.75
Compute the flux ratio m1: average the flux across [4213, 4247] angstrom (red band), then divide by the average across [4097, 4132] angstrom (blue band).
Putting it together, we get 1.09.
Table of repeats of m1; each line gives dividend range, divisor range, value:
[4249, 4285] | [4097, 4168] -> 1.04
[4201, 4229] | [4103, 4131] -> 1.04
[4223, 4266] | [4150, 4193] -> 0.98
